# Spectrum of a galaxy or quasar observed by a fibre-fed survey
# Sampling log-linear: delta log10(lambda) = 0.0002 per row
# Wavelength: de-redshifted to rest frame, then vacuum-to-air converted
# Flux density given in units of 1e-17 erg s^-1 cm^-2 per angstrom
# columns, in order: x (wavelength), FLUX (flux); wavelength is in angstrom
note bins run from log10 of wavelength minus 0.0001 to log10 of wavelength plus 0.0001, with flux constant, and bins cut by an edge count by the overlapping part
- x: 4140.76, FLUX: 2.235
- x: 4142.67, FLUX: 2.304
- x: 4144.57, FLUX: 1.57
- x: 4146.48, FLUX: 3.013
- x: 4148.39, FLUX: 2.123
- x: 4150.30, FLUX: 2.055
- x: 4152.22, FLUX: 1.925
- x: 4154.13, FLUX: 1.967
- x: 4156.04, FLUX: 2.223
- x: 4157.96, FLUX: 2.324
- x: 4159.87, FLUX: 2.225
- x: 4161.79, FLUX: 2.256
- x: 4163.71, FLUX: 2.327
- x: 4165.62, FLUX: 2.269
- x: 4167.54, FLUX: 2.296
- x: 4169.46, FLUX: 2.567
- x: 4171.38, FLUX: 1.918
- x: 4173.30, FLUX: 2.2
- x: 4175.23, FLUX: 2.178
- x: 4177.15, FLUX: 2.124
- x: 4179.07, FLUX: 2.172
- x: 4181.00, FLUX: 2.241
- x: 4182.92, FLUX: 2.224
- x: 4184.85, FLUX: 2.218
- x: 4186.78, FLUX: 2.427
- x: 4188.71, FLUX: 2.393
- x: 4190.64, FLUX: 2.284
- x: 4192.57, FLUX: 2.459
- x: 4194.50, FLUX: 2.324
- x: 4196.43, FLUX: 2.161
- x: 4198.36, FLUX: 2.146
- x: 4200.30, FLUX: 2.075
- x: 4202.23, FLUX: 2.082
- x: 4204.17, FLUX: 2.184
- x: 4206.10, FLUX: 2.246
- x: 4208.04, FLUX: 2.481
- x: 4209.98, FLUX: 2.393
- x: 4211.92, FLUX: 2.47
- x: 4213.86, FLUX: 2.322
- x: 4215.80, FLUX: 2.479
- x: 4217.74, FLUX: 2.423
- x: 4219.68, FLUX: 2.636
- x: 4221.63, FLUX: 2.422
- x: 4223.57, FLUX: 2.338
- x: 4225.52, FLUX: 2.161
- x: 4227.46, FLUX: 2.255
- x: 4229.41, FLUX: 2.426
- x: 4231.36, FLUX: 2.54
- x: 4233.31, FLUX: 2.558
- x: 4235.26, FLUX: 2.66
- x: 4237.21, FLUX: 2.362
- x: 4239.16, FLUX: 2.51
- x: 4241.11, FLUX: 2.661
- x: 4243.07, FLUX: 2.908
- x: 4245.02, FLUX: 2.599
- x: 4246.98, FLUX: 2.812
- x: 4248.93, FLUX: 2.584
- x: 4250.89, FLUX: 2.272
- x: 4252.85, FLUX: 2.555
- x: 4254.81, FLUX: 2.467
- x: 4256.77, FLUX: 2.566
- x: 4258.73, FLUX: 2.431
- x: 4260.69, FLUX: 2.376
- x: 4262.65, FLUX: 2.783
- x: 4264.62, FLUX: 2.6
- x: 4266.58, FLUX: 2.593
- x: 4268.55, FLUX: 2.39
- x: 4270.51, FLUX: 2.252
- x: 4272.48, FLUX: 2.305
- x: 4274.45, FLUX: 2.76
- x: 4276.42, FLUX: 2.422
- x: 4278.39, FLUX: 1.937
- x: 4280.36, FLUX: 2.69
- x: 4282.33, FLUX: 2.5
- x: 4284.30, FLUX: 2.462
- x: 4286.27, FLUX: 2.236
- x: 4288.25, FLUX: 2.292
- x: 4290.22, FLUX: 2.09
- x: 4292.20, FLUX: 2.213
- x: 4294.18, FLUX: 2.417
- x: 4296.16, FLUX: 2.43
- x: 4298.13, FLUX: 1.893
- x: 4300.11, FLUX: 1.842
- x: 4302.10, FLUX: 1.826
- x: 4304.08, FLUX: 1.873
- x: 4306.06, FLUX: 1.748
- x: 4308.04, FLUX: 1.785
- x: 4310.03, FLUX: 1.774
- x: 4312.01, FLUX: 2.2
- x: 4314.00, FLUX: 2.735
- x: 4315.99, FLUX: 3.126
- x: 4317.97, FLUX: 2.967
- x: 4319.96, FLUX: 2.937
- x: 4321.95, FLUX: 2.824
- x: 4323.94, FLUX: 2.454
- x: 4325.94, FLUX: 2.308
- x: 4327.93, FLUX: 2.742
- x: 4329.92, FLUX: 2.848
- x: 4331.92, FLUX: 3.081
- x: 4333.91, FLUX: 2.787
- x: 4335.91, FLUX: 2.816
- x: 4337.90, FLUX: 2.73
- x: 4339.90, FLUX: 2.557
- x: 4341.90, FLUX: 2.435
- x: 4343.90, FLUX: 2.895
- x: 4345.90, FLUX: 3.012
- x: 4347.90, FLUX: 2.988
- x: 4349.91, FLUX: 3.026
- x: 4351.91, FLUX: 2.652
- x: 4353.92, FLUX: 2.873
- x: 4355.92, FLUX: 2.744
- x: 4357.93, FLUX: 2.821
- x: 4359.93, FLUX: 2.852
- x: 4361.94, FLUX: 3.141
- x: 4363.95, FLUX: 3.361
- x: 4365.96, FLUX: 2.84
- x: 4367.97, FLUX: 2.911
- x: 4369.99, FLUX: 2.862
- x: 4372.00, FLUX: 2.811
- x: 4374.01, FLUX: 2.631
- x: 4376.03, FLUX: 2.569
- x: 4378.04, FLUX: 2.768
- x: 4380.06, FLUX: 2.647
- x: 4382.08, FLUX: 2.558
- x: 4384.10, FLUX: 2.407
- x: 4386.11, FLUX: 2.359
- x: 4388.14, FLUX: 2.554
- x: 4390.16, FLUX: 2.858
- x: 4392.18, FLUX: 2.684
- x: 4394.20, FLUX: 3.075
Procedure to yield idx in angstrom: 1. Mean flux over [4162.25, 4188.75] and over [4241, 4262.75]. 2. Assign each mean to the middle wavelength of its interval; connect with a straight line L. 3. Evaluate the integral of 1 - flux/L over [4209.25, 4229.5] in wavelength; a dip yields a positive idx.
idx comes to 0.4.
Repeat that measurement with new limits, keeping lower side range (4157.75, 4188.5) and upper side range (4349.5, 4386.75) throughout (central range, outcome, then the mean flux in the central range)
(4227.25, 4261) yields -1.3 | 2.54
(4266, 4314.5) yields 6.6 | 2.22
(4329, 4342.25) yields -0.4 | 2.77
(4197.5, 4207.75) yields 0.7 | 2.17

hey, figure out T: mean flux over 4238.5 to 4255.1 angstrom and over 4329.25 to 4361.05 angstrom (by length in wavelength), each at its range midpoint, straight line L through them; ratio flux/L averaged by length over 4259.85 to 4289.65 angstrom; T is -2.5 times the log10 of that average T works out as 0.097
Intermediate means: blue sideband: 2.6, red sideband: 2.82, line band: 2.44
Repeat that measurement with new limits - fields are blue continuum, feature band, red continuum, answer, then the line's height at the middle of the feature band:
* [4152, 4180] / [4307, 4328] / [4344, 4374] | 0.10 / 2.76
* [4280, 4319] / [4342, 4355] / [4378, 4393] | -0.18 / 2.44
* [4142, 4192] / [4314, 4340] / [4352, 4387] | -0.05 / 2.66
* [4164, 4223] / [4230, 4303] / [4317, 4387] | 0.04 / 2.52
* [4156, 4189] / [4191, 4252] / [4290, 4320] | -0.08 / 2.24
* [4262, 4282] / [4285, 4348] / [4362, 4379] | 0.08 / 2.65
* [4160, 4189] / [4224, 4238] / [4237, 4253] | 0.05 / 2.53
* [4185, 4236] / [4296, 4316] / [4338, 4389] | 0.27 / 2.61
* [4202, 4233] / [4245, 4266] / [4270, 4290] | -0.08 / 2.38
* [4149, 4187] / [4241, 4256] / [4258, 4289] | -0.10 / 2.38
